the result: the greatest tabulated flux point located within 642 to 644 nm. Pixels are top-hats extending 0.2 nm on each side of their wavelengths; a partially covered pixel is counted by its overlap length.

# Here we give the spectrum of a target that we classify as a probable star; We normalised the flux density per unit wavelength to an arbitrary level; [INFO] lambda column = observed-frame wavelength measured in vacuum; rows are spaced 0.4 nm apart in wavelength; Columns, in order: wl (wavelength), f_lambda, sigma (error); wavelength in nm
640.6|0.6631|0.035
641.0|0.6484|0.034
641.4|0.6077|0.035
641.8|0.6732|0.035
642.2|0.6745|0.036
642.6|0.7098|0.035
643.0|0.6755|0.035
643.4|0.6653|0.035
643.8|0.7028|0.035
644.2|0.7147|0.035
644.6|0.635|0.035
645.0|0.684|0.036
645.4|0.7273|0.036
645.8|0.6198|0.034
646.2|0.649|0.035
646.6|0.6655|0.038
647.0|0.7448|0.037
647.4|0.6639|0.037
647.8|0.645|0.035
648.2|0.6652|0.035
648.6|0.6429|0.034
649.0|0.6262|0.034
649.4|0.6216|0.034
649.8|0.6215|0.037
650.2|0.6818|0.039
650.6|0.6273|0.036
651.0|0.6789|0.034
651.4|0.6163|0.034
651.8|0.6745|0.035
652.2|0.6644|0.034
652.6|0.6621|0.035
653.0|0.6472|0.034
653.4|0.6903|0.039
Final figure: 0.7098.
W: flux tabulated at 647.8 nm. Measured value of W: 0.645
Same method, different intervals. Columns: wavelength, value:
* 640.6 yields 0.6631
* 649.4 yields 0.6216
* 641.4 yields 0.6077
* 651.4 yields 0.6163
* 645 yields 0.684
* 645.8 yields 0.6198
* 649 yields 0.6262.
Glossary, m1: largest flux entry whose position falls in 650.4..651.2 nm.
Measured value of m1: 0.6789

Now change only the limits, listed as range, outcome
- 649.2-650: 0.6216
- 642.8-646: 0.7273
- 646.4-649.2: 0.7448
